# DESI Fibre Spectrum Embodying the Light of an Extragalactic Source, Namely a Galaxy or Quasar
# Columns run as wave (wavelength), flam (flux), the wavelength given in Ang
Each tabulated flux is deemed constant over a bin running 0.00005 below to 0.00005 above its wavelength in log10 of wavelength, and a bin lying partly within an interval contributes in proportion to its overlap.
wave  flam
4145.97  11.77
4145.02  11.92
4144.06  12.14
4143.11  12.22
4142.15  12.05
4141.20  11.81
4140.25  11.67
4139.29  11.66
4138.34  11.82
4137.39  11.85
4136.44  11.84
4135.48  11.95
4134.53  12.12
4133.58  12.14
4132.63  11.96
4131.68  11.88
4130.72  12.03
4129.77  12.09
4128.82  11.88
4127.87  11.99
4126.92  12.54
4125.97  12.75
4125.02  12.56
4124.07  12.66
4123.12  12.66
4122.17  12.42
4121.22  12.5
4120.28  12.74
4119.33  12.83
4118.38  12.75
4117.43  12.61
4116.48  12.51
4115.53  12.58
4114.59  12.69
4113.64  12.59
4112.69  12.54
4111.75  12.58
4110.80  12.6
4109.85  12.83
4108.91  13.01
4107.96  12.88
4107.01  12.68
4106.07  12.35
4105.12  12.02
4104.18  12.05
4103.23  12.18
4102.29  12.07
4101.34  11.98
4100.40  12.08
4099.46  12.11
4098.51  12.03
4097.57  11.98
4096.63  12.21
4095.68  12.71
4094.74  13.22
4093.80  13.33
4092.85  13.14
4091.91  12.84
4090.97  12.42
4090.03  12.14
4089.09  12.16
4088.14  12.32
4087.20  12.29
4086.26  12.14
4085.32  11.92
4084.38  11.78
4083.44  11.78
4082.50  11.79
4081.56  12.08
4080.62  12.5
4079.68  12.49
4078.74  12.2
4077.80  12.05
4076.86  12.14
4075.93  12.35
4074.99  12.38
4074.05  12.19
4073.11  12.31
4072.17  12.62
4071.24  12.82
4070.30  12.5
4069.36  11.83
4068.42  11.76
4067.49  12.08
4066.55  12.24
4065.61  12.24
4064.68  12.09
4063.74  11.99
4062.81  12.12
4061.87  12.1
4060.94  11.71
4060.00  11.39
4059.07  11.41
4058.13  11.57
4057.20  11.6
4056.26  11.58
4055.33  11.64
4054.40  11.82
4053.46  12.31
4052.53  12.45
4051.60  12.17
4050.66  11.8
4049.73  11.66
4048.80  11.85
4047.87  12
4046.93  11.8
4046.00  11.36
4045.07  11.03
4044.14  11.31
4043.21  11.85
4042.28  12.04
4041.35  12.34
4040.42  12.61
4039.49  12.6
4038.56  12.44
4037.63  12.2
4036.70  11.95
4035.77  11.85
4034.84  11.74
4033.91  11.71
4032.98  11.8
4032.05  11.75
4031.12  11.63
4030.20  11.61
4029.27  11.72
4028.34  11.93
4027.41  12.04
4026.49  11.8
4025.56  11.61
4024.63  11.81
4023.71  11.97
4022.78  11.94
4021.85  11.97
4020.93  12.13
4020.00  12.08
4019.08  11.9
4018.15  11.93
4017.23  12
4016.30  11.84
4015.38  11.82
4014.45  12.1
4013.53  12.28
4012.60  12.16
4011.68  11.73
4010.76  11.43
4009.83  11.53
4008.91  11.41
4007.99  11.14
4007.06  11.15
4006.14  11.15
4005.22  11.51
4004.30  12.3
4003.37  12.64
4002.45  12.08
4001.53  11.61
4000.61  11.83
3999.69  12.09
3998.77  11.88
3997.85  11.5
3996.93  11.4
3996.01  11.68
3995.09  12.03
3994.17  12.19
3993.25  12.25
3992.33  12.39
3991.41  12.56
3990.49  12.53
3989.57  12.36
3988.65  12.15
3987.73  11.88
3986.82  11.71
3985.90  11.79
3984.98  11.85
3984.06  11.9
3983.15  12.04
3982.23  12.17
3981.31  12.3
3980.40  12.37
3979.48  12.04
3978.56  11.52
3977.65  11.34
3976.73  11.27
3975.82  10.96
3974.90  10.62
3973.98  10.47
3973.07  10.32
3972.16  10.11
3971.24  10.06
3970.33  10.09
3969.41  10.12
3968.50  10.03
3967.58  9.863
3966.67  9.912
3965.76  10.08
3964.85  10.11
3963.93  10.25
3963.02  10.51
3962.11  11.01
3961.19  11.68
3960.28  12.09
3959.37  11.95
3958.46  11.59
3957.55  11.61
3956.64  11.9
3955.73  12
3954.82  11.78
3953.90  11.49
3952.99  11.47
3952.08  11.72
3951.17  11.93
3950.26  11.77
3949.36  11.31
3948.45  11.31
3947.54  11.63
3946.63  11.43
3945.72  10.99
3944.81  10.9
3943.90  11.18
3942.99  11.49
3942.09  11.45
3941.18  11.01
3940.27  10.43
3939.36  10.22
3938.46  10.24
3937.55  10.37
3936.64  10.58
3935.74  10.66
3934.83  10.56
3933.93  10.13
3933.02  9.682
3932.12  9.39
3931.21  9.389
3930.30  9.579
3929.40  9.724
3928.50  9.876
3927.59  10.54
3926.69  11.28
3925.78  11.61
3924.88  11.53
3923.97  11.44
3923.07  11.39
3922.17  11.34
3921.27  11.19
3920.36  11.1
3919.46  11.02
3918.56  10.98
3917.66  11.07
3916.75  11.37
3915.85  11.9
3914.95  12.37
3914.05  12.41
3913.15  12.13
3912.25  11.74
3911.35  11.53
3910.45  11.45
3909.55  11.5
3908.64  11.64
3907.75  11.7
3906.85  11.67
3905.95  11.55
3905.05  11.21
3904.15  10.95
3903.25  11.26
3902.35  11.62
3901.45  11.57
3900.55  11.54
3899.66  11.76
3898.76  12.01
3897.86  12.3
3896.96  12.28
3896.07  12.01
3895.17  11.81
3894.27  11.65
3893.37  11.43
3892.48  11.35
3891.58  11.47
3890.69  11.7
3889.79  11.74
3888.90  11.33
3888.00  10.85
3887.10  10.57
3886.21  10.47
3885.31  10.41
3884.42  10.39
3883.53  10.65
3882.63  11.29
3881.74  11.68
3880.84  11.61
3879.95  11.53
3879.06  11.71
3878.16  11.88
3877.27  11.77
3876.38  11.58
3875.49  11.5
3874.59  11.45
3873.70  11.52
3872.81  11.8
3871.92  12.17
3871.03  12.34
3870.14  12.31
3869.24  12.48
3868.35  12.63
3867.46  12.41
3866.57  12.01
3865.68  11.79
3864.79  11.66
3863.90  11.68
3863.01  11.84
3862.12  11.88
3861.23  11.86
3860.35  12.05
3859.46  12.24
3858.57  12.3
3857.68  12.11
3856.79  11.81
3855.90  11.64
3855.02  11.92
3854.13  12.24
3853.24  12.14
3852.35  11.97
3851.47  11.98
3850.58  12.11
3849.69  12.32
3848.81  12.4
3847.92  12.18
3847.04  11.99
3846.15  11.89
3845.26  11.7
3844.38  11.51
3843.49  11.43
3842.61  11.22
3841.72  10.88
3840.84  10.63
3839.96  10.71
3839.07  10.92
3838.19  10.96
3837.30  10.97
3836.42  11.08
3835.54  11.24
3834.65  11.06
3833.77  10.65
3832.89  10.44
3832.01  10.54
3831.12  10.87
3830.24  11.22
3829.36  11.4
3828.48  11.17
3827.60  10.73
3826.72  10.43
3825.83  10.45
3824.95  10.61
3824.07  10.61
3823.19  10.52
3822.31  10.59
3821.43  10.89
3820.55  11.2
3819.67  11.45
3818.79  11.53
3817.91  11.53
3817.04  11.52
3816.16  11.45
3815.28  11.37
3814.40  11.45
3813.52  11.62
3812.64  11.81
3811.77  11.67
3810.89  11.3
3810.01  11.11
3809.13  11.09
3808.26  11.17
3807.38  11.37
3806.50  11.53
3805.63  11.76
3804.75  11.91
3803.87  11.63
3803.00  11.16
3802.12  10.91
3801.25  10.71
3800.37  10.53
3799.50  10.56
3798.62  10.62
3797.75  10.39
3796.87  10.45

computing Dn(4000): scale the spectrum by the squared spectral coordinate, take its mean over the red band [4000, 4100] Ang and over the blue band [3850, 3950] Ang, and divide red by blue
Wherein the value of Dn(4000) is 1.14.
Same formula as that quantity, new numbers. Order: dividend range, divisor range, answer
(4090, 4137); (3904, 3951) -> 1.23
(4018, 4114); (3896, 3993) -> 1.14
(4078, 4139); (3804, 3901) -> 1.22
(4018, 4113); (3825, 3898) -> 1.16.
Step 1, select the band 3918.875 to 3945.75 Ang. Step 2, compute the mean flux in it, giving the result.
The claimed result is 10.7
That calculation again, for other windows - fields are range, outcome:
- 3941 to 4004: 11.4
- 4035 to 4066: 11.9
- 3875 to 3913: 11.5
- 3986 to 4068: 11.9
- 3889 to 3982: 11.2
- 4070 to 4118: 12.4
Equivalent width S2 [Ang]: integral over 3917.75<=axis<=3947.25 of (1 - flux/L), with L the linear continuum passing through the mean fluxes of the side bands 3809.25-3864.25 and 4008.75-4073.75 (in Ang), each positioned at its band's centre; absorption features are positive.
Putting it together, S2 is 2.3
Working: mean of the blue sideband 11.4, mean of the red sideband 11.9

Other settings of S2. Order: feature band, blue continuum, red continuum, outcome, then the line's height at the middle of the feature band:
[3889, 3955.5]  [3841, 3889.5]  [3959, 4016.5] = 2.1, 11.6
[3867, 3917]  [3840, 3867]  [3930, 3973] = -0.8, 11.4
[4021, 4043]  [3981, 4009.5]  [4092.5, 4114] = 0.3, 12.1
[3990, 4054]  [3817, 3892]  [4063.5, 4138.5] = 0.8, 12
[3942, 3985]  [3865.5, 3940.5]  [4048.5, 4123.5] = 1.6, 11.6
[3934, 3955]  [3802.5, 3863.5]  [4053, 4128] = 1.2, 11.8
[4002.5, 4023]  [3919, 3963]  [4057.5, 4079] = -0.3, 11.6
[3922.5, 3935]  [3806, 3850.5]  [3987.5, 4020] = 1.3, 11.6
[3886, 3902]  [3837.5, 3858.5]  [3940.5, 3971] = -0.2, 11.4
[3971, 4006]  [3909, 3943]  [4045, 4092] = -1.0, 11.4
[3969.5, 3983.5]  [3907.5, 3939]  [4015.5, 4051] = 0.3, 11.4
